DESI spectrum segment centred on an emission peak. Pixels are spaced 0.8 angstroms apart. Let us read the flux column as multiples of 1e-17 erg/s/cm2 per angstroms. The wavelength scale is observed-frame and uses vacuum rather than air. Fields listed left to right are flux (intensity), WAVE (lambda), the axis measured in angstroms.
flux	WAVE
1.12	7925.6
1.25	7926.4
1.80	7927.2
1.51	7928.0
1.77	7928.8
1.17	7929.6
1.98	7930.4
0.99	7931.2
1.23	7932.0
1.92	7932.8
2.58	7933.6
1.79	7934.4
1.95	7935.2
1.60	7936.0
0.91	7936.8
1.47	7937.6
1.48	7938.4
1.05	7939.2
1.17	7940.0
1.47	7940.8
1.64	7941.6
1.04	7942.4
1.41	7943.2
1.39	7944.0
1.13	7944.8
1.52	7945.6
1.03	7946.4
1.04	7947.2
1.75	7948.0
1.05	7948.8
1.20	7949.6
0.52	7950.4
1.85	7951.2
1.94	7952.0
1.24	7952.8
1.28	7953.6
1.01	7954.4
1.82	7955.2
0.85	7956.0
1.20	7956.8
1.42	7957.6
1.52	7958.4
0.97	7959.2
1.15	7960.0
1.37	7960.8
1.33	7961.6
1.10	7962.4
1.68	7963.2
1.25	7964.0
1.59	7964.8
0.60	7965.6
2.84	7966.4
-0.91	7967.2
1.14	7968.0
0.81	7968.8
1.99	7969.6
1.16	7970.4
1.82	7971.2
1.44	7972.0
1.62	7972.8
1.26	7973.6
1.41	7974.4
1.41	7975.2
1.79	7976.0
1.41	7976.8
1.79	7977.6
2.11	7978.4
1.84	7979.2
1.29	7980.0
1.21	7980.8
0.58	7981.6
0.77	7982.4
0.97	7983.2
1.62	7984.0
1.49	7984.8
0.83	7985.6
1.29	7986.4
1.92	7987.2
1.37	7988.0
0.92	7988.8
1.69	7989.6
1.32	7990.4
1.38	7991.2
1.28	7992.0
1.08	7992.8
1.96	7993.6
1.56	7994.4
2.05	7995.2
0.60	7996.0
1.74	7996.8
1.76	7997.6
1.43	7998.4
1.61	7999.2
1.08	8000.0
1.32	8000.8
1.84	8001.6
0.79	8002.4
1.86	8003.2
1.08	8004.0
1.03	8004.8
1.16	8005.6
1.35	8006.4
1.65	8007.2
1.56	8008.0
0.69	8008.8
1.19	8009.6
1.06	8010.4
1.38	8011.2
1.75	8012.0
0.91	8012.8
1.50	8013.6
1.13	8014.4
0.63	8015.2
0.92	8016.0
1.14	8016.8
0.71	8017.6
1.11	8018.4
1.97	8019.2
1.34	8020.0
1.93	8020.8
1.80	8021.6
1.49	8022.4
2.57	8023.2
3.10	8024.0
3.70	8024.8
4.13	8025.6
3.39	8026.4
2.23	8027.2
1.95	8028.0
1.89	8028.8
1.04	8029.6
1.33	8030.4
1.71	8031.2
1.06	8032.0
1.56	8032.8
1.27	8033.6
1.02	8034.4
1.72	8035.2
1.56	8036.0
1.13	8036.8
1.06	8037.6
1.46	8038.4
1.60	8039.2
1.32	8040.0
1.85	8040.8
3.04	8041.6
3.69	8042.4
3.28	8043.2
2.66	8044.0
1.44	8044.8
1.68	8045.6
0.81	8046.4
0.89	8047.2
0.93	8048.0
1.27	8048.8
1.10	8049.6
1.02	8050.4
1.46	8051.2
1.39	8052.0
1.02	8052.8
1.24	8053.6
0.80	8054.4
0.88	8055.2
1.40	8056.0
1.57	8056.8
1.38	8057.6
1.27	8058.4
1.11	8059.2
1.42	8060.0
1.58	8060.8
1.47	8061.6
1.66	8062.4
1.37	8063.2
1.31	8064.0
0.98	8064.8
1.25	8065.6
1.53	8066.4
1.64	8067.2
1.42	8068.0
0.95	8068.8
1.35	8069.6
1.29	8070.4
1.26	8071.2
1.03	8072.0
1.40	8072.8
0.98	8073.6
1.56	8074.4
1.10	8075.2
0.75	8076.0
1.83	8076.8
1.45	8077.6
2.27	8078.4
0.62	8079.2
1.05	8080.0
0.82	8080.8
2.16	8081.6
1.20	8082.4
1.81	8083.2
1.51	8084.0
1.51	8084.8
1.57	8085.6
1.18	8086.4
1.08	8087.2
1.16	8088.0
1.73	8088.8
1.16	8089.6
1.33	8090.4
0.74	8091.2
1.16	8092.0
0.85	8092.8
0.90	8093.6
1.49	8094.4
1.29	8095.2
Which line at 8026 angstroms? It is [S II]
